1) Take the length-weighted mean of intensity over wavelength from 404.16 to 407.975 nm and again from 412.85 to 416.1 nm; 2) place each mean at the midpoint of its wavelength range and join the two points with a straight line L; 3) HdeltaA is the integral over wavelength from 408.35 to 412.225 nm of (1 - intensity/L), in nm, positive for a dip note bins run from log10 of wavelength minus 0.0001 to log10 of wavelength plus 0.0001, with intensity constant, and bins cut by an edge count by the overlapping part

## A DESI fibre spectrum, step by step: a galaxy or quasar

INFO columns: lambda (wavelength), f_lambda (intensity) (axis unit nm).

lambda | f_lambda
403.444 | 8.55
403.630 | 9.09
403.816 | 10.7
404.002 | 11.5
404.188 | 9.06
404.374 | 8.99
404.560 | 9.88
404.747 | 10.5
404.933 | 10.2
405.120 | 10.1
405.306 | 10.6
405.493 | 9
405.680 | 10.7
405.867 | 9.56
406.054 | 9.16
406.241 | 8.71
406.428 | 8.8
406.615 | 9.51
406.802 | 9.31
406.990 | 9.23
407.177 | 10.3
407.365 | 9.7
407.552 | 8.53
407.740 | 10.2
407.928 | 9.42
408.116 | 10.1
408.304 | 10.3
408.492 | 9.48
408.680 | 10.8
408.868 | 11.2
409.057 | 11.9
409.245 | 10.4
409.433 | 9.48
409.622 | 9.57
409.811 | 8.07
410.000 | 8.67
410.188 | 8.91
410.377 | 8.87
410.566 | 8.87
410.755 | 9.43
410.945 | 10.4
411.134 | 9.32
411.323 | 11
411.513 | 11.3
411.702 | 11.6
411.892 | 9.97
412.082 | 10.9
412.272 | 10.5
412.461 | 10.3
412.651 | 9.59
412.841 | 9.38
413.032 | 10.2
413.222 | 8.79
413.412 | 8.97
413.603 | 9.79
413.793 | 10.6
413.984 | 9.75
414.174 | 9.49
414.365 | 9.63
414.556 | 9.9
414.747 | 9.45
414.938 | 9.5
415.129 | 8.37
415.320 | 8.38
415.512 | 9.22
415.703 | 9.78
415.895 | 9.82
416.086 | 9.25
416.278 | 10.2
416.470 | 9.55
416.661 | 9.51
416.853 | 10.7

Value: -0.20 nm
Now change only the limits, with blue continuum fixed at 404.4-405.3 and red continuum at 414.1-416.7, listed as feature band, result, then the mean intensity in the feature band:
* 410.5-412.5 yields -0.14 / 10.3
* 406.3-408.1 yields 0.09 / 9.46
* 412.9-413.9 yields -0.01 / 9.65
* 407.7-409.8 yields -0.06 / 10.2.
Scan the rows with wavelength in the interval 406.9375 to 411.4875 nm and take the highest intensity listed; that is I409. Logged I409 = 11.9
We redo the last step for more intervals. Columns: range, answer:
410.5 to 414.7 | 11.6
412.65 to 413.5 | 10.2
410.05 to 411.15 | 10.4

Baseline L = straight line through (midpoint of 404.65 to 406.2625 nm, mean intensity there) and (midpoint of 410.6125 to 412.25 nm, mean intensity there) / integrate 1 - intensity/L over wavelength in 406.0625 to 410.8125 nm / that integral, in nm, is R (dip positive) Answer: 0.27 nm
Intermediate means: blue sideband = 9.88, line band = 9.59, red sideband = 10.4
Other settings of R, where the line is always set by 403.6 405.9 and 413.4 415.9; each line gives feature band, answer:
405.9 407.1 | 0.09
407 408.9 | -0.02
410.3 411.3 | 0.02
